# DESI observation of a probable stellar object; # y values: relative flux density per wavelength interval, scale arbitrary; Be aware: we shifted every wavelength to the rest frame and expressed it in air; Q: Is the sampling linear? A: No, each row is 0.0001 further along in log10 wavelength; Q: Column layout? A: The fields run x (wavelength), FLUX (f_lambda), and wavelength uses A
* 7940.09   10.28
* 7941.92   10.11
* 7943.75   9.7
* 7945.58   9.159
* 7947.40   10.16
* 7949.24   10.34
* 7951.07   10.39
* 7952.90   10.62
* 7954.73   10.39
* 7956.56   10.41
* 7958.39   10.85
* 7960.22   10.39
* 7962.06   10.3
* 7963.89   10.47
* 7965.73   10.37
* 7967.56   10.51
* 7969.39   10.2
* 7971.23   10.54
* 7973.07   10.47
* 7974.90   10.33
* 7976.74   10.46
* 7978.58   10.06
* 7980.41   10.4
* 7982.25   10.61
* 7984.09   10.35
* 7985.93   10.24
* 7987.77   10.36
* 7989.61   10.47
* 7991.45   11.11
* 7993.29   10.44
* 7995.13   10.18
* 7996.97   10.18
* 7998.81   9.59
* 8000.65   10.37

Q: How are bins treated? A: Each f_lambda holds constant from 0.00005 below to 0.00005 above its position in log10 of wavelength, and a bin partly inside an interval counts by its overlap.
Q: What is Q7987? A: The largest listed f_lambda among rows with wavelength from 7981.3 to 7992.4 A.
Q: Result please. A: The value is 11.11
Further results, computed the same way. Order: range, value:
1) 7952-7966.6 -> 10.85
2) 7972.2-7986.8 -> 10.61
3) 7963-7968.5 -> 10.51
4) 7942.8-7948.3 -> 10.16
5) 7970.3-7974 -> 10.54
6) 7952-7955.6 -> 10.62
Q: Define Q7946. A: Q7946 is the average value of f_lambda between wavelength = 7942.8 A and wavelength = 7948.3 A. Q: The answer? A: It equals 9.69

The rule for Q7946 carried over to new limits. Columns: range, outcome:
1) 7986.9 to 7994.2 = 10.6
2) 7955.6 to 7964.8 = 10.5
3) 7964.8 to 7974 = 10.4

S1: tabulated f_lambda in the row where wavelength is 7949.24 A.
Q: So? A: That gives 10.34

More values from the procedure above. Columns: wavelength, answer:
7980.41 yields 10.4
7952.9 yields 10.62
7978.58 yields 10.06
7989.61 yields 10.47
